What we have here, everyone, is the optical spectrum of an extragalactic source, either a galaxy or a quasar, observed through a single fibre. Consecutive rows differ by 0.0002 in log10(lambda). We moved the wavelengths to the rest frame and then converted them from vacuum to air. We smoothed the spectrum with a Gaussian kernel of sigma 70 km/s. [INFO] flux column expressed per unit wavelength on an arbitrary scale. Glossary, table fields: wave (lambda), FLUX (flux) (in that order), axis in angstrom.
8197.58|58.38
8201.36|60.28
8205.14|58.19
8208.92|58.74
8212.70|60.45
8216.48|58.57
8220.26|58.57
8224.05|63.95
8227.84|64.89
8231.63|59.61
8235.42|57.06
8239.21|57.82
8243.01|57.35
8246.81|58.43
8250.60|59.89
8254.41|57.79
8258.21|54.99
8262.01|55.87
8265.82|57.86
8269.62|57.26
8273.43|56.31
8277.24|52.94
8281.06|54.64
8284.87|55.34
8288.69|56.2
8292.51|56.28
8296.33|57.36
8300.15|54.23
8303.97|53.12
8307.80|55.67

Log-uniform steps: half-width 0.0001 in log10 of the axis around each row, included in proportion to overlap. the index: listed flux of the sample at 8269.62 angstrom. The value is 57.26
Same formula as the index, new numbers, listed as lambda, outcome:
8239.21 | 57.82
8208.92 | 58.74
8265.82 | 57.86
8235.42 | 57.06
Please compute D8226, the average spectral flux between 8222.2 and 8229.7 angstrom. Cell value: 64.4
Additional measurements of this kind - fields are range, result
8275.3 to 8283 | 53.8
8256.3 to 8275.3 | 56.5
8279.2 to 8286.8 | 55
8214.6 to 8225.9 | 60.4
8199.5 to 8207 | 59.2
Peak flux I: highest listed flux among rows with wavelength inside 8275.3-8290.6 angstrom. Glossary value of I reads 56.2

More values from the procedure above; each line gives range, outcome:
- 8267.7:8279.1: 57.26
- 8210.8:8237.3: 64.89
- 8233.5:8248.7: 58.43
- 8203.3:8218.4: 60.45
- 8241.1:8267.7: 59.89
